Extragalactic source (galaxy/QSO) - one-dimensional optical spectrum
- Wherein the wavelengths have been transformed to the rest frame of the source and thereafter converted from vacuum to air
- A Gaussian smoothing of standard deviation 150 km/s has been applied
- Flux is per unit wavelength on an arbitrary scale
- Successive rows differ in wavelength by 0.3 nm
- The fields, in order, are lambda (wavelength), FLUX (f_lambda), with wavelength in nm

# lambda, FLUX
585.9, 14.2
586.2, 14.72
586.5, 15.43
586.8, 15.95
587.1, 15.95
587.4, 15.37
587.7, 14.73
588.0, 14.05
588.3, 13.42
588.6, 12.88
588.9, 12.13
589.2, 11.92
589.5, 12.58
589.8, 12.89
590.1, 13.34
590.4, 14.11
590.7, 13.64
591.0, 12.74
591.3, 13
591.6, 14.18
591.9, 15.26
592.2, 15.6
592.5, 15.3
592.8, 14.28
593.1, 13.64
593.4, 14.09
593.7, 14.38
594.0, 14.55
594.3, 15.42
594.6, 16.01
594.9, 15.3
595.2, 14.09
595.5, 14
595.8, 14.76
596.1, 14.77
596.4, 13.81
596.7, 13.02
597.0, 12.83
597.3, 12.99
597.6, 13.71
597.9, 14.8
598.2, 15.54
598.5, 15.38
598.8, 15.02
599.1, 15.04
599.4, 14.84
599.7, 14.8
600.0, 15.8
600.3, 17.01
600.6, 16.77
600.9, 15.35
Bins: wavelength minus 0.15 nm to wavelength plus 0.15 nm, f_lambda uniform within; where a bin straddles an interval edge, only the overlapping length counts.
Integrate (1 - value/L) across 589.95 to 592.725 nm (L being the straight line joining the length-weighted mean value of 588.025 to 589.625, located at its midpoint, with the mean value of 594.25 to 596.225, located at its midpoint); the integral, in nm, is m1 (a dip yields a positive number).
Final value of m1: -0.12 nm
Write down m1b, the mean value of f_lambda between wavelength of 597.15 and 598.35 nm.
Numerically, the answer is 14.3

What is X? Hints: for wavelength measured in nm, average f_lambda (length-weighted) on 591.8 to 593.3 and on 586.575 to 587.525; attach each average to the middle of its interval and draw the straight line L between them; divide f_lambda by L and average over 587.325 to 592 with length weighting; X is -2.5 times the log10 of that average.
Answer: 0.14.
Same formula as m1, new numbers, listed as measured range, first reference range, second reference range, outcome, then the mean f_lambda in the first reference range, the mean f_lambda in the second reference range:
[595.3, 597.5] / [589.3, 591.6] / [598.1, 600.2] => 0.13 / 13.2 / 15.2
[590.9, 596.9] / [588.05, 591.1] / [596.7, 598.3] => -0.43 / 13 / 13.8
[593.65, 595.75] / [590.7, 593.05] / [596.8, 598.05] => -0.14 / 14.3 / 13.6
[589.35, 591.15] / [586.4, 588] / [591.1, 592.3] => 0.18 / 15.4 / 14.4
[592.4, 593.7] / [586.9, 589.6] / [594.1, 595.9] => 0.03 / 13.7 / 14.9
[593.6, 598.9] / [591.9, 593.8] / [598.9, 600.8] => 0.23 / 14.6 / 15.7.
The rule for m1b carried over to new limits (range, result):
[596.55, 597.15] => 12.9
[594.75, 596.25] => 14.6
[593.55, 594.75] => 15.1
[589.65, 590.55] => 13.4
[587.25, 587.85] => 15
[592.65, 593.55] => 14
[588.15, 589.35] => 12.6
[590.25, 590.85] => 13.9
